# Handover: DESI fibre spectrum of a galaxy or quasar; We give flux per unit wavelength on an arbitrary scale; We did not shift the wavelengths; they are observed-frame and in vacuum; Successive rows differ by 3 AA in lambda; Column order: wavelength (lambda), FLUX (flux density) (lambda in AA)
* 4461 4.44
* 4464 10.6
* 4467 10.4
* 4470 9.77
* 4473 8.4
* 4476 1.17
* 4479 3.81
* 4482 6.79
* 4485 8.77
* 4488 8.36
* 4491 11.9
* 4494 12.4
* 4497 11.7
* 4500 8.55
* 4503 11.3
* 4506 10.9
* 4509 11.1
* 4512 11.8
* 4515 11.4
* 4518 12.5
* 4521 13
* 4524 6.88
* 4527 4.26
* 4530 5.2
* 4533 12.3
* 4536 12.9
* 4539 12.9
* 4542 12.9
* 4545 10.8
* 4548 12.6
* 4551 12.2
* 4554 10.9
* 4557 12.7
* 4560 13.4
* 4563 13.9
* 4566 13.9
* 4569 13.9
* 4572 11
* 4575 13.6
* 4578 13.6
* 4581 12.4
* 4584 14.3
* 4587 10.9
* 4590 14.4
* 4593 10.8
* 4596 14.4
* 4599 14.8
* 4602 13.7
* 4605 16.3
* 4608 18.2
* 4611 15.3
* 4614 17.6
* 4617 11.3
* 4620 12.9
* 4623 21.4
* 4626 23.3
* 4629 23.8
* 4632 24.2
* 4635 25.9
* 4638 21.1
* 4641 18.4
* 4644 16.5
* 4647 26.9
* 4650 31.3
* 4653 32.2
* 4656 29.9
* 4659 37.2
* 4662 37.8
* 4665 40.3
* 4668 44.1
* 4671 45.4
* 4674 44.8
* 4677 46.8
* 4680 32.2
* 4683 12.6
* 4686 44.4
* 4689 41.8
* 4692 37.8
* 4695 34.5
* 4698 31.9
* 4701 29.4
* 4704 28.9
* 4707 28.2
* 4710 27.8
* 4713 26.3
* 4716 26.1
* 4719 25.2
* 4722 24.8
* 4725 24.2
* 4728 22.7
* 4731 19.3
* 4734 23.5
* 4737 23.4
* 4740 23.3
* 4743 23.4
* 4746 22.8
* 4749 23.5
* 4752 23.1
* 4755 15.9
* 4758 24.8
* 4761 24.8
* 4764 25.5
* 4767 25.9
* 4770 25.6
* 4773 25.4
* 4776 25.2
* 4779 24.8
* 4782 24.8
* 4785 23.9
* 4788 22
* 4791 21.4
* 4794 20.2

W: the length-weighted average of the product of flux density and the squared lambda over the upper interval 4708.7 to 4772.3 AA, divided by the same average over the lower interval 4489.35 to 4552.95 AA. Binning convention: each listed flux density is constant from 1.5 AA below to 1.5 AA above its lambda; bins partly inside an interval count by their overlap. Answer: 2.41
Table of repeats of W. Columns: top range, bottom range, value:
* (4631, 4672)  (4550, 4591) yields 2.46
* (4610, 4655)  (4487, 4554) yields 2.10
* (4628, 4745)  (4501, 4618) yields 2.51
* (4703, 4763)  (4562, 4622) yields 1.84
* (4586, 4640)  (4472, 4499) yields 2.25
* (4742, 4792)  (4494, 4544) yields 2.48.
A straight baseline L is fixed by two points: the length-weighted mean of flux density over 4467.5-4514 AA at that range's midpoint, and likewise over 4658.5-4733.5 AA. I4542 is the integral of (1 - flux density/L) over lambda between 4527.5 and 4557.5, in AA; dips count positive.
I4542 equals 7.60 AA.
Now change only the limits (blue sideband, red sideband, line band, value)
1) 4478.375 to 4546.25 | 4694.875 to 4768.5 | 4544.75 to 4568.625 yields 0.9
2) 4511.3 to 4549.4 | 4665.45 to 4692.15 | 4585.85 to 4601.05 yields 6.4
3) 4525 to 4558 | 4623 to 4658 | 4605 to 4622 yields 4.5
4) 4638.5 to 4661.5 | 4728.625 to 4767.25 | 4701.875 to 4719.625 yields -1.8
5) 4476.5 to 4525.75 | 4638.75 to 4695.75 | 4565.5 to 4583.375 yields 6.5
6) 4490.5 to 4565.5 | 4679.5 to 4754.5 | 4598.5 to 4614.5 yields 1.7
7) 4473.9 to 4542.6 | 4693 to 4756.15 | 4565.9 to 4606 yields 4.9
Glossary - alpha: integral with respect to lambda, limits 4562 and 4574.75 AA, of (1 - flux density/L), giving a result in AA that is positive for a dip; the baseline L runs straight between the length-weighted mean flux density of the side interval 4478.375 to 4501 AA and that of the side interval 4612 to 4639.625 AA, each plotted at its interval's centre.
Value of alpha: 1.9 AA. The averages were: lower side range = 9.25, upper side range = 20.1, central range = 13.2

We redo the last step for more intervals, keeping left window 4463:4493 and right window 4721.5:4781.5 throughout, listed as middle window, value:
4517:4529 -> 1.89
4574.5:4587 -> 0.64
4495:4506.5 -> -1.66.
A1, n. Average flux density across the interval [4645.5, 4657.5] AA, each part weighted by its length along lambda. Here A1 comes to 30.1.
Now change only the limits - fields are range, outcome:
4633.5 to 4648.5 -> 21.8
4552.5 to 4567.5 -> 13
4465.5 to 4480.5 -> 6.71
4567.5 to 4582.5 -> 12.9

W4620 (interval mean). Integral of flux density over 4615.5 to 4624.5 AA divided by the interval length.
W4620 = 15.2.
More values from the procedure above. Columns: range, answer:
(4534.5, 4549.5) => 12.4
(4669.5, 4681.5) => 42.3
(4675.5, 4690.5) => 35.6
